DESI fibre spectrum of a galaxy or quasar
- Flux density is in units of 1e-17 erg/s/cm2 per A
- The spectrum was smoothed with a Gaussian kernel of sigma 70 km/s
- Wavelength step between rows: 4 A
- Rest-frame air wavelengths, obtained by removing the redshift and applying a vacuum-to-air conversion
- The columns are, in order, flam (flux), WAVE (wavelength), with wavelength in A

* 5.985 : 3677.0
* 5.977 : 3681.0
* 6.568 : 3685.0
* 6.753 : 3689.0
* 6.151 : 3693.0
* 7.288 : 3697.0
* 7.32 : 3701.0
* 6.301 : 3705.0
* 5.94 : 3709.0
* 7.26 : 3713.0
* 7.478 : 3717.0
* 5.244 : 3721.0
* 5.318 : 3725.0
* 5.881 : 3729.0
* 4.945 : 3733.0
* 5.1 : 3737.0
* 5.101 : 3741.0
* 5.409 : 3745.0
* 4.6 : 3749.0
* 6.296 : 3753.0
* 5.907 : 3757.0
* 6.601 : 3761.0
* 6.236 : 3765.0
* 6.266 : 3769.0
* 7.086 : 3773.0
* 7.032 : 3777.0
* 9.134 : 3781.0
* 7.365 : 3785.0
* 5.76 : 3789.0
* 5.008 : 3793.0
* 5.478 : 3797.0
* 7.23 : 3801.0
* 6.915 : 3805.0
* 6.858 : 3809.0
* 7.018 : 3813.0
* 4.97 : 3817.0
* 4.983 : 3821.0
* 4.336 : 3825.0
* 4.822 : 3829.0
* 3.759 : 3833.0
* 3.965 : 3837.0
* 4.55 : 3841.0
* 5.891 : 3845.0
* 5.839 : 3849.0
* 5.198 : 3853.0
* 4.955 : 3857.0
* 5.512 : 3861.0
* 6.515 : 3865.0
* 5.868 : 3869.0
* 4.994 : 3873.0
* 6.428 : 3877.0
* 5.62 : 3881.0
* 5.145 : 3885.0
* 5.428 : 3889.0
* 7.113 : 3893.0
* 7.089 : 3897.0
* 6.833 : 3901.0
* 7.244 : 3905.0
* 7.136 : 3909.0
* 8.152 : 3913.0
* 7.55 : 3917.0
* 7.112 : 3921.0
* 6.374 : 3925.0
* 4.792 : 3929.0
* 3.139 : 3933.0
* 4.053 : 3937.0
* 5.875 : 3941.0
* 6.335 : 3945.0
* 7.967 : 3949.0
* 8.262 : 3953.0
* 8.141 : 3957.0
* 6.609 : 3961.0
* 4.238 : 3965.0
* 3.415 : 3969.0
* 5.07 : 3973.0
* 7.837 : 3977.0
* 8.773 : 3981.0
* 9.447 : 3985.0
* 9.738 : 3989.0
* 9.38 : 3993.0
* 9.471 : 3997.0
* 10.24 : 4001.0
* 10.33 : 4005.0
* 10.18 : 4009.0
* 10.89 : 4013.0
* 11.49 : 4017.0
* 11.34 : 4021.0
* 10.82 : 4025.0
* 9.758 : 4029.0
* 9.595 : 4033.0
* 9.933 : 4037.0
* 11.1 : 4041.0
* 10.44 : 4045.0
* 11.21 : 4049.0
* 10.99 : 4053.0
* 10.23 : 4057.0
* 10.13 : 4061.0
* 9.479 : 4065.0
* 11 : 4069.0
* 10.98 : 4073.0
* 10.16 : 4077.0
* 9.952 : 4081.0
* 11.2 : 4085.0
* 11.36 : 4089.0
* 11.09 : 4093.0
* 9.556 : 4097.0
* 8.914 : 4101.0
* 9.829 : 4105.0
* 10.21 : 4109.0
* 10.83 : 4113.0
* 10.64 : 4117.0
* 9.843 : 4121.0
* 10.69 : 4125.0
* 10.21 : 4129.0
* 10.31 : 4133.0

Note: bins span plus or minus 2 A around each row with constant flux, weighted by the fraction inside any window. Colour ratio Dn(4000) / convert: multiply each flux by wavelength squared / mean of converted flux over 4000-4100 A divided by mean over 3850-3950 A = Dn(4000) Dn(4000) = 1.87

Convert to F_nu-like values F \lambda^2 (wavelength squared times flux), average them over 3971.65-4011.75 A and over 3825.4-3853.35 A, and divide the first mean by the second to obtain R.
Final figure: 2.06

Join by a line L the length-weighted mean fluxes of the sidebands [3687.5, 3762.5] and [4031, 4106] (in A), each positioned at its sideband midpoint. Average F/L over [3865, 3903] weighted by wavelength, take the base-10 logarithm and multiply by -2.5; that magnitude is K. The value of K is 0.31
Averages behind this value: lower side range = 6.04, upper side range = 10.4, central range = 6.08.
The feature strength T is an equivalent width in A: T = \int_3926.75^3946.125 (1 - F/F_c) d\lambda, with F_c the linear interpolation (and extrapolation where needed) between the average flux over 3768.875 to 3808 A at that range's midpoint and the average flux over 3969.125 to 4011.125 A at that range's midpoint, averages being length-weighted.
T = 8.1 A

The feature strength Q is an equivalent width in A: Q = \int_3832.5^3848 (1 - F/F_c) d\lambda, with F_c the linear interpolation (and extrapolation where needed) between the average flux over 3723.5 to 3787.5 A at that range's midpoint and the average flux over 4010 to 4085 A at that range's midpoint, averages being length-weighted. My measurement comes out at 5.7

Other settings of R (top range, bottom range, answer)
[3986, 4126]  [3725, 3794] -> 1.98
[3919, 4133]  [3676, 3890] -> 1.75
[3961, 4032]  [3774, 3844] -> 1.68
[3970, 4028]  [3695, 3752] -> 1.85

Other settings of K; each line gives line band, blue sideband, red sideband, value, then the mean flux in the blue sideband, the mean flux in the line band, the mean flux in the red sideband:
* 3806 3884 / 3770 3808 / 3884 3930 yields 0.245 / 6.77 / 5.39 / 6.74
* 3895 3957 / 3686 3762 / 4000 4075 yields 0.331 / 6.05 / 6.58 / 10.5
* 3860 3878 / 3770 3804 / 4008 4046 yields 0.347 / 6.75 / 5.85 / 10.6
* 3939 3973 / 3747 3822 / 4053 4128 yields 0.340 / 6.37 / 6.28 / 10.4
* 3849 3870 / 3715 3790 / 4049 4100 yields 0.328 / 6.15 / 5.62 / 10.5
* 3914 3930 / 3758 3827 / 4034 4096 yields 0.245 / 6.36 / 6.67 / 10.6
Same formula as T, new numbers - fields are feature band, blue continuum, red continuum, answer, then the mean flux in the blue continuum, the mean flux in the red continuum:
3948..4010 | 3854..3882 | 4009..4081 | 5.2 A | 5.68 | 10.5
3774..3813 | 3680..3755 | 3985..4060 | 1.9 A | 6.05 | 10.4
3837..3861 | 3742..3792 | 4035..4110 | 7.4 A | 6.42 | 10.4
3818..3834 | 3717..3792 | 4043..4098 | 5.7 A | 6.09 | 10.6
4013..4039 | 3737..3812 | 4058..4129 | -2.8 A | 6.32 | 10.3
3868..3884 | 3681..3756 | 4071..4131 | 4.4 A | 6.05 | 10.4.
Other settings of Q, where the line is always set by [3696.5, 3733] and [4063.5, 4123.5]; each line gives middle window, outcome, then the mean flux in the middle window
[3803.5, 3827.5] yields 5.14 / 5.8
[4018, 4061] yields -3.40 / 10.5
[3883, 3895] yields 3.35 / 5.9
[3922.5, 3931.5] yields 3.19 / 5.53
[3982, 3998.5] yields -0.38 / 9.47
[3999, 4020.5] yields -2.76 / 10.7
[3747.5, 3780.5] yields 2.19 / 6.41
